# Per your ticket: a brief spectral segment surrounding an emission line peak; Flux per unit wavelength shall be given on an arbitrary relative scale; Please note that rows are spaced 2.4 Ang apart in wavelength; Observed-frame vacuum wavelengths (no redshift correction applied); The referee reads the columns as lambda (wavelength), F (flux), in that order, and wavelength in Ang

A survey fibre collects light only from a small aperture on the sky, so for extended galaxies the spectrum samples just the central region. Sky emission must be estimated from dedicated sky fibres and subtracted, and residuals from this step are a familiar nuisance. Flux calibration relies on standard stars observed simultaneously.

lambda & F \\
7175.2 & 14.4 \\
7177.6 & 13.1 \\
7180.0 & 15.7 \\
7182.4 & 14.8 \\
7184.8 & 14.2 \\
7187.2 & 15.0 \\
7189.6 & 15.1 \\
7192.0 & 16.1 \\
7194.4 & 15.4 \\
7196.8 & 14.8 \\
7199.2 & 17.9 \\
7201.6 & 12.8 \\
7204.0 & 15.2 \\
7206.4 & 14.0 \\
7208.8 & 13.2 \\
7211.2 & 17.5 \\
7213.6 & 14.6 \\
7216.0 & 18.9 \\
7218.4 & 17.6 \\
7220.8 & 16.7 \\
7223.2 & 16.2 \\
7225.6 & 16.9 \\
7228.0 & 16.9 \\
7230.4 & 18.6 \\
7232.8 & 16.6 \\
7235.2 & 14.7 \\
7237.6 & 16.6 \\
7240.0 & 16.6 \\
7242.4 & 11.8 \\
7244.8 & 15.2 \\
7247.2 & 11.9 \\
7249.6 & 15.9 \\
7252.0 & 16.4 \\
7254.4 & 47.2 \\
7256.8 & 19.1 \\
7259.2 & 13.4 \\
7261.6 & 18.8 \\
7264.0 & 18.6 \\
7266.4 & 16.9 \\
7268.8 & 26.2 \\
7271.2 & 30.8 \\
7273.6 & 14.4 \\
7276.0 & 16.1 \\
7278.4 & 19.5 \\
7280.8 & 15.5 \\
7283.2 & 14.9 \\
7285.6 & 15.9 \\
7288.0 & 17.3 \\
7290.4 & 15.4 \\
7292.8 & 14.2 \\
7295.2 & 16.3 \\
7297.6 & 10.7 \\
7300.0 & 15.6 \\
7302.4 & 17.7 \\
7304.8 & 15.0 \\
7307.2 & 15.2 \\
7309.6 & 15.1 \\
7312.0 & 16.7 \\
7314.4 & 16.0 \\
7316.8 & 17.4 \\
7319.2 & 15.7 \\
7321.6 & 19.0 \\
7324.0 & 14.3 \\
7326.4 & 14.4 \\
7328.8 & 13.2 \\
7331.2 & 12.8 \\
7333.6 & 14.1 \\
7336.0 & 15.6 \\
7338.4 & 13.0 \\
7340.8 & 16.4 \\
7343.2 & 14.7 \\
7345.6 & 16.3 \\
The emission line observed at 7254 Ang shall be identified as [S II] 6716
